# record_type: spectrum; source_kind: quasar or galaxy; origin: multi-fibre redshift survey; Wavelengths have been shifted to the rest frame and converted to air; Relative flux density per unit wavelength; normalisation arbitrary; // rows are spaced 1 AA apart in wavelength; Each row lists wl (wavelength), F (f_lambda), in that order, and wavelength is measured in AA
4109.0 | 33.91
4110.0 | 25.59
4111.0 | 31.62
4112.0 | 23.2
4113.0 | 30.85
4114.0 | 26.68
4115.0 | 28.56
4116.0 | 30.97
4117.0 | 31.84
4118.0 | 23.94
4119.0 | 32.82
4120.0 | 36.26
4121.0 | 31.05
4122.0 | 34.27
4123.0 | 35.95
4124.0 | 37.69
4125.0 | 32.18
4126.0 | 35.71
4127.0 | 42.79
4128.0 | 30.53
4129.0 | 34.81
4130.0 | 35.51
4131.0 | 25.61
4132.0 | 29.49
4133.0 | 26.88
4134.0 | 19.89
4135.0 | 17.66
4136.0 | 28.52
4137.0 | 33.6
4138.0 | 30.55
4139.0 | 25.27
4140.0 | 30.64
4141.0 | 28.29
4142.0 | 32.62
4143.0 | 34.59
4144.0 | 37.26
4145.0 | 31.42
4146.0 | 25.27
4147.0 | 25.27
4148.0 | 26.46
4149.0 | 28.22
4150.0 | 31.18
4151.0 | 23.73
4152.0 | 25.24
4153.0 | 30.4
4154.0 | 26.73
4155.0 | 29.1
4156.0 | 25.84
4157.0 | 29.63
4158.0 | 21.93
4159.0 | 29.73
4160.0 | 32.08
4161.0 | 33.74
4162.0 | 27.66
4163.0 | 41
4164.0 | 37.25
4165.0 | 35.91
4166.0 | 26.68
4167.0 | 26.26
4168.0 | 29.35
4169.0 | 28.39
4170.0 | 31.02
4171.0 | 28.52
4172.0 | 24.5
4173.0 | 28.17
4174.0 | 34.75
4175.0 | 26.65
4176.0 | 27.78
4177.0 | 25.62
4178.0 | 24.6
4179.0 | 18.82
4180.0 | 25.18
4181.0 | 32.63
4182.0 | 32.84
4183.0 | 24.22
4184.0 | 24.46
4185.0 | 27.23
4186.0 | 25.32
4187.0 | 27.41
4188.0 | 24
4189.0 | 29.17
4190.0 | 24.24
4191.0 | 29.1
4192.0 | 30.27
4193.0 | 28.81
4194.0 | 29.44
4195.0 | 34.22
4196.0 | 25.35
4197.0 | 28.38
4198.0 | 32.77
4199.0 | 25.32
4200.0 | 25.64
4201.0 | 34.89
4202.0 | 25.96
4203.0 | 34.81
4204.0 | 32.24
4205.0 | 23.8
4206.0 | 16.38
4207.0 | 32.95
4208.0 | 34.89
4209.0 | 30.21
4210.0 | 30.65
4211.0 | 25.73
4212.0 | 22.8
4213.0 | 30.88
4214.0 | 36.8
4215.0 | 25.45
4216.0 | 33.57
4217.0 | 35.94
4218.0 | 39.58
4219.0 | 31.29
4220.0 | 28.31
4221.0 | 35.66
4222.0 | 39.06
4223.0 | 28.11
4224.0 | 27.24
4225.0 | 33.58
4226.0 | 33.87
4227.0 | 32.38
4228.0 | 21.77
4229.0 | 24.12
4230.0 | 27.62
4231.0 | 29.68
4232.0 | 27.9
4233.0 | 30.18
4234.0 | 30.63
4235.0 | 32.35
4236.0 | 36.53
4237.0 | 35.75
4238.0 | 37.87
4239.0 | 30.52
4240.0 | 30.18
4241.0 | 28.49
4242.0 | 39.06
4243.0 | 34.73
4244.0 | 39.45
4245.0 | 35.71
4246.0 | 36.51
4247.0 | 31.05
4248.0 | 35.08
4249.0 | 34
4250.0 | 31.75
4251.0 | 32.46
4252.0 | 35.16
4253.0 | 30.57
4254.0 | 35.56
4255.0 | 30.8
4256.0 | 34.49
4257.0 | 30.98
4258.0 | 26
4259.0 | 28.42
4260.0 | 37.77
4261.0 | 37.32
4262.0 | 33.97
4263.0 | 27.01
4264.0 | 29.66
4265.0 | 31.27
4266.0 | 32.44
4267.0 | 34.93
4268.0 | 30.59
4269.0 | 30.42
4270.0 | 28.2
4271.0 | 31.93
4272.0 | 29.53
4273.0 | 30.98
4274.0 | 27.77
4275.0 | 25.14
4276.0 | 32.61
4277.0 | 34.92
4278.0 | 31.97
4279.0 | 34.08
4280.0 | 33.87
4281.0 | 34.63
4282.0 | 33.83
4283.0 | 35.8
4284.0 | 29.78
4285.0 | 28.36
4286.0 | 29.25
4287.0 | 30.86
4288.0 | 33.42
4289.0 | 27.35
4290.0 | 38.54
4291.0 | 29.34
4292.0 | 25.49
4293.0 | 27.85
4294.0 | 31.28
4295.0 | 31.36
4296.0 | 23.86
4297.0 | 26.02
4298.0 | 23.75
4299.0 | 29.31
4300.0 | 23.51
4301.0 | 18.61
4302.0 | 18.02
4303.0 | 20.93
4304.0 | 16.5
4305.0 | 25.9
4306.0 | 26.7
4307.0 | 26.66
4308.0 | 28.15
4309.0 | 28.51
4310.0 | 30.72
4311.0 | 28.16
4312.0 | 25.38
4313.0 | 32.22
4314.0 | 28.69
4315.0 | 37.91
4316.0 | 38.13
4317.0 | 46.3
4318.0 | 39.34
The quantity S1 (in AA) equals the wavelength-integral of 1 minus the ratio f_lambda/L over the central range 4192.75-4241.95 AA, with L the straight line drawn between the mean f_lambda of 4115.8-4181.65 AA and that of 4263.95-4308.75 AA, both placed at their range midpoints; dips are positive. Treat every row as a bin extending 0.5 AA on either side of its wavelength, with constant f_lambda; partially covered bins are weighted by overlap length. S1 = -1.9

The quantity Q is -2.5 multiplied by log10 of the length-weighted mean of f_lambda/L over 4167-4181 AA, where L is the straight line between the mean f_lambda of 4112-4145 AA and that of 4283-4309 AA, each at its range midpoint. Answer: 0.10 mag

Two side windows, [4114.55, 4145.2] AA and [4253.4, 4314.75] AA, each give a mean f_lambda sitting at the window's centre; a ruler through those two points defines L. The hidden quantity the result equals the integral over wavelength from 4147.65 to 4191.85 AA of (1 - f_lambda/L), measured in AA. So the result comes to 3.6 AA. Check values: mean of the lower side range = 31.2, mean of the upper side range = 29.6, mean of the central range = 28.3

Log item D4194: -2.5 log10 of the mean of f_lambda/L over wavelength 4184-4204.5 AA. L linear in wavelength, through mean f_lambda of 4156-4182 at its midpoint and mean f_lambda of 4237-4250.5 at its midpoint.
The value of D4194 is 0.08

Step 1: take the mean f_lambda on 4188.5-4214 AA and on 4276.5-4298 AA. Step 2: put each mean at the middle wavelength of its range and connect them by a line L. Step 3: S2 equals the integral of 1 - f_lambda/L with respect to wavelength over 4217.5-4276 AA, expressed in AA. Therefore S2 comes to -3.95 AA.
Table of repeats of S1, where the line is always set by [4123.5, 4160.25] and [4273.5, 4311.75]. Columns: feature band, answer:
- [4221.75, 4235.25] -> -0.4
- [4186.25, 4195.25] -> 0.3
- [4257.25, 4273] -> -1.4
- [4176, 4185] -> 0.9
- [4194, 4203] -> -0.1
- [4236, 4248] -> -2.4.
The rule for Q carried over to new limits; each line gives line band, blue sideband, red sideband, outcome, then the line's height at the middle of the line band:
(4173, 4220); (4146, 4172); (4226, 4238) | 0.04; 29.8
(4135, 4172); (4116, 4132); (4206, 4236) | 0.10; 32.4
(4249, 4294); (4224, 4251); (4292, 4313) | -0.10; 28.8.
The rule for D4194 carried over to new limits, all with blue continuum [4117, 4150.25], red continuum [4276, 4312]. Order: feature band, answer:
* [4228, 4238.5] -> -0.054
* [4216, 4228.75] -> -0.093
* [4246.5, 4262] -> -0.132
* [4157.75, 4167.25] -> -0.046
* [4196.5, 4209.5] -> 0.024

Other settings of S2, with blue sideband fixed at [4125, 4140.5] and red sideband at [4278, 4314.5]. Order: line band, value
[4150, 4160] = 0.8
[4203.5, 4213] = 0.4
